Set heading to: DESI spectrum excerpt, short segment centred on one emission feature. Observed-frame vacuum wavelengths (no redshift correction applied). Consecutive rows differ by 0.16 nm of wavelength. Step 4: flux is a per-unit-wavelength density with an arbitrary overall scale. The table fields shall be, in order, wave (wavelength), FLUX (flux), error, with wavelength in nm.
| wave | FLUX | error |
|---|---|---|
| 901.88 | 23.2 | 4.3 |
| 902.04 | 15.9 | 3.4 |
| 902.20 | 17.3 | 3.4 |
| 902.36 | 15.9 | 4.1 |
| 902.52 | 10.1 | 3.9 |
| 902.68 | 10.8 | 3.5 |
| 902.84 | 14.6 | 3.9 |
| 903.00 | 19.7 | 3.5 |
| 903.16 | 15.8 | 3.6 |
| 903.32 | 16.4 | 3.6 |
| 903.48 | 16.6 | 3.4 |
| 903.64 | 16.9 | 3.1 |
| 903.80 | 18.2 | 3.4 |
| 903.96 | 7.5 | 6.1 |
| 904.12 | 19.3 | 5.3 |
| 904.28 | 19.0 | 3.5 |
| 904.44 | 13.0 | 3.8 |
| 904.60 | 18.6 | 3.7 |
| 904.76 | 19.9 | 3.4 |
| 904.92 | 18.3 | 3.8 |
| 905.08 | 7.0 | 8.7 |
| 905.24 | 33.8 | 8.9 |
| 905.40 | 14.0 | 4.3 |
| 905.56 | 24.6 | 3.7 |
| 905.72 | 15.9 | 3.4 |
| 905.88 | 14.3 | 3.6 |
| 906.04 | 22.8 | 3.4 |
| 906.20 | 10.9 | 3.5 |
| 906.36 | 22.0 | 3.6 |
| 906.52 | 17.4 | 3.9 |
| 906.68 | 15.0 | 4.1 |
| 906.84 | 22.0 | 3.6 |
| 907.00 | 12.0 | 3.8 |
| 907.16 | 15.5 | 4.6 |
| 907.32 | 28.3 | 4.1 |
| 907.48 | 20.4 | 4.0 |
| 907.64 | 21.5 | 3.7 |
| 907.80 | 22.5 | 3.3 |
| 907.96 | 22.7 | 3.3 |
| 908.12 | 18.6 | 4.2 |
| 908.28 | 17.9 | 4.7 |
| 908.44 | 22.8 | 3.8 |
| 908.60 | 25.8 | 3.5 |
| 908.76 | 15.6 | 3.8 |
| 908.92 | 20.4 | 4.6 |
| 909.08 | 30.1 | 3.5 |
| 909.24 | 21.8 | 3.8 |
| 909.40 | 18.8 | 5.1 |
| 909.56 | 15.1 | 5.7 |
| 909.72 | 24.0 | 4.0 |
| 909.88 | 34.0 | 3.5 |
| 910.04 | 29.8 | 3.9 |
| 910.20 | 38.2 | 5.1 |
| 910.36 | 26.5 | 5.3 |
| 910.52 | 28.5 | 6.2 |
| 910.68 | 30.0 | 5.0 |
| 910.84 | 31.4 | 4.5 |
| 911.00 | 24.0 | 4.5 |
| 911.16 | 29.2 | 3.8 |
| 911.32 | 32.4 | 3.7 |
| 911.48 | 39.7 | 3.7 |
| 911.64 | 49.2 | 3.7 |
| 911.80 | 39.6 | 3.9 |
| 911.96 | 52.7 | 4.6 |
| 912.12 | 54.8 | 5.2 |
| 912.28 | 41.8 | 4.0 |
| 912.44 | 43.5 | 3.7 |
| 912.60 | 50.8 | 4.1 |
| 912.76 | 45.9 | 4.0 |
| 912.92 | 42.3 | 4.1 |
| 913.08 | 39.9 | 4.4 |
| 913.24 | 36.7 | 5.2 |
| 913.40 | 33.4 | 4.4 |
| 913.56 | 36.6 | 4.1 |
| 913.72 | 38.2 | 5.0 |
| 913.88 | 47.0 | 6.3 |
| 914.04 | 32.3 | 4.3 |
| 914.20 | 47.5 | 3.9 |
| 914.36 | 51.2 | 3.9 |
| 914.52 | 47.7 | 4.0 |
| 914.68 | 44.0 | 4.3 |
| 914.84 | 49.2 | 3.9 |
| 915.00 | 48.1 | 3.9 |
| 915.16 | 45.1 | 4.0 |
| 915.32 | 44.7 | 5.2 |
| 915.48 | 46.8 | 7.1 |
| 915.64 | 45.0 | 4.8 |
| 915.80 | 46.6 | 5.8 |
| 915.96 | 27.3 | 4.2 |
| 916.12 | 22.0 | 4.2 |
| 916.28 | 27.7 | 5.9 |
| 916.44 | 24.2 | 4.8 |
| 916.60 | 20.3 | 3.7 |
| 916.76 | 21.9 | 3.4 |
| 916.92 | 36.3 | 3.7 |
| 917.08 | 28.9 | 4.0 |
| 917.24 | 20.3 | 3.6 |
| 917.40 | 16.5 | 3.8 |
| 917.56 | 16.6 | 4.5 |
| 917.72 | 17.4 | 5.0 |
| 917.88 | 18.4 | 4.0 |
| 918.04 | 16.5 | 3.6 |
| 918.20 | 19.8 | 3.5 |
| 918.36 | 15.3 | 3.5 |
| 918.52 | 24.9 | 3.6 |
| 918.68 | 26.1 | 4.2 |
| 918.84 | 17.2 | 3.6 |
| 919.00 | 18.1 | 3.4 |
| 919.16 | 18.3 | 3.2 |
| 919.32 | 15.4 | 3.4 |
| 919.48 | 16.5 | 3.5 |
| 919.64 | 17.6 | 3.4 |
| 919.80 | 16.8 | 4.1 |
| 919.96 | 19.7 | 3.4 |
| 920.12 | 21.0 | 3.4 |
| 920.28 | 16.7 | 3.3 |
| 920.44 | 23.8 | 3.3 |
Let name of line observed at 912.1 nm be H-alpha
